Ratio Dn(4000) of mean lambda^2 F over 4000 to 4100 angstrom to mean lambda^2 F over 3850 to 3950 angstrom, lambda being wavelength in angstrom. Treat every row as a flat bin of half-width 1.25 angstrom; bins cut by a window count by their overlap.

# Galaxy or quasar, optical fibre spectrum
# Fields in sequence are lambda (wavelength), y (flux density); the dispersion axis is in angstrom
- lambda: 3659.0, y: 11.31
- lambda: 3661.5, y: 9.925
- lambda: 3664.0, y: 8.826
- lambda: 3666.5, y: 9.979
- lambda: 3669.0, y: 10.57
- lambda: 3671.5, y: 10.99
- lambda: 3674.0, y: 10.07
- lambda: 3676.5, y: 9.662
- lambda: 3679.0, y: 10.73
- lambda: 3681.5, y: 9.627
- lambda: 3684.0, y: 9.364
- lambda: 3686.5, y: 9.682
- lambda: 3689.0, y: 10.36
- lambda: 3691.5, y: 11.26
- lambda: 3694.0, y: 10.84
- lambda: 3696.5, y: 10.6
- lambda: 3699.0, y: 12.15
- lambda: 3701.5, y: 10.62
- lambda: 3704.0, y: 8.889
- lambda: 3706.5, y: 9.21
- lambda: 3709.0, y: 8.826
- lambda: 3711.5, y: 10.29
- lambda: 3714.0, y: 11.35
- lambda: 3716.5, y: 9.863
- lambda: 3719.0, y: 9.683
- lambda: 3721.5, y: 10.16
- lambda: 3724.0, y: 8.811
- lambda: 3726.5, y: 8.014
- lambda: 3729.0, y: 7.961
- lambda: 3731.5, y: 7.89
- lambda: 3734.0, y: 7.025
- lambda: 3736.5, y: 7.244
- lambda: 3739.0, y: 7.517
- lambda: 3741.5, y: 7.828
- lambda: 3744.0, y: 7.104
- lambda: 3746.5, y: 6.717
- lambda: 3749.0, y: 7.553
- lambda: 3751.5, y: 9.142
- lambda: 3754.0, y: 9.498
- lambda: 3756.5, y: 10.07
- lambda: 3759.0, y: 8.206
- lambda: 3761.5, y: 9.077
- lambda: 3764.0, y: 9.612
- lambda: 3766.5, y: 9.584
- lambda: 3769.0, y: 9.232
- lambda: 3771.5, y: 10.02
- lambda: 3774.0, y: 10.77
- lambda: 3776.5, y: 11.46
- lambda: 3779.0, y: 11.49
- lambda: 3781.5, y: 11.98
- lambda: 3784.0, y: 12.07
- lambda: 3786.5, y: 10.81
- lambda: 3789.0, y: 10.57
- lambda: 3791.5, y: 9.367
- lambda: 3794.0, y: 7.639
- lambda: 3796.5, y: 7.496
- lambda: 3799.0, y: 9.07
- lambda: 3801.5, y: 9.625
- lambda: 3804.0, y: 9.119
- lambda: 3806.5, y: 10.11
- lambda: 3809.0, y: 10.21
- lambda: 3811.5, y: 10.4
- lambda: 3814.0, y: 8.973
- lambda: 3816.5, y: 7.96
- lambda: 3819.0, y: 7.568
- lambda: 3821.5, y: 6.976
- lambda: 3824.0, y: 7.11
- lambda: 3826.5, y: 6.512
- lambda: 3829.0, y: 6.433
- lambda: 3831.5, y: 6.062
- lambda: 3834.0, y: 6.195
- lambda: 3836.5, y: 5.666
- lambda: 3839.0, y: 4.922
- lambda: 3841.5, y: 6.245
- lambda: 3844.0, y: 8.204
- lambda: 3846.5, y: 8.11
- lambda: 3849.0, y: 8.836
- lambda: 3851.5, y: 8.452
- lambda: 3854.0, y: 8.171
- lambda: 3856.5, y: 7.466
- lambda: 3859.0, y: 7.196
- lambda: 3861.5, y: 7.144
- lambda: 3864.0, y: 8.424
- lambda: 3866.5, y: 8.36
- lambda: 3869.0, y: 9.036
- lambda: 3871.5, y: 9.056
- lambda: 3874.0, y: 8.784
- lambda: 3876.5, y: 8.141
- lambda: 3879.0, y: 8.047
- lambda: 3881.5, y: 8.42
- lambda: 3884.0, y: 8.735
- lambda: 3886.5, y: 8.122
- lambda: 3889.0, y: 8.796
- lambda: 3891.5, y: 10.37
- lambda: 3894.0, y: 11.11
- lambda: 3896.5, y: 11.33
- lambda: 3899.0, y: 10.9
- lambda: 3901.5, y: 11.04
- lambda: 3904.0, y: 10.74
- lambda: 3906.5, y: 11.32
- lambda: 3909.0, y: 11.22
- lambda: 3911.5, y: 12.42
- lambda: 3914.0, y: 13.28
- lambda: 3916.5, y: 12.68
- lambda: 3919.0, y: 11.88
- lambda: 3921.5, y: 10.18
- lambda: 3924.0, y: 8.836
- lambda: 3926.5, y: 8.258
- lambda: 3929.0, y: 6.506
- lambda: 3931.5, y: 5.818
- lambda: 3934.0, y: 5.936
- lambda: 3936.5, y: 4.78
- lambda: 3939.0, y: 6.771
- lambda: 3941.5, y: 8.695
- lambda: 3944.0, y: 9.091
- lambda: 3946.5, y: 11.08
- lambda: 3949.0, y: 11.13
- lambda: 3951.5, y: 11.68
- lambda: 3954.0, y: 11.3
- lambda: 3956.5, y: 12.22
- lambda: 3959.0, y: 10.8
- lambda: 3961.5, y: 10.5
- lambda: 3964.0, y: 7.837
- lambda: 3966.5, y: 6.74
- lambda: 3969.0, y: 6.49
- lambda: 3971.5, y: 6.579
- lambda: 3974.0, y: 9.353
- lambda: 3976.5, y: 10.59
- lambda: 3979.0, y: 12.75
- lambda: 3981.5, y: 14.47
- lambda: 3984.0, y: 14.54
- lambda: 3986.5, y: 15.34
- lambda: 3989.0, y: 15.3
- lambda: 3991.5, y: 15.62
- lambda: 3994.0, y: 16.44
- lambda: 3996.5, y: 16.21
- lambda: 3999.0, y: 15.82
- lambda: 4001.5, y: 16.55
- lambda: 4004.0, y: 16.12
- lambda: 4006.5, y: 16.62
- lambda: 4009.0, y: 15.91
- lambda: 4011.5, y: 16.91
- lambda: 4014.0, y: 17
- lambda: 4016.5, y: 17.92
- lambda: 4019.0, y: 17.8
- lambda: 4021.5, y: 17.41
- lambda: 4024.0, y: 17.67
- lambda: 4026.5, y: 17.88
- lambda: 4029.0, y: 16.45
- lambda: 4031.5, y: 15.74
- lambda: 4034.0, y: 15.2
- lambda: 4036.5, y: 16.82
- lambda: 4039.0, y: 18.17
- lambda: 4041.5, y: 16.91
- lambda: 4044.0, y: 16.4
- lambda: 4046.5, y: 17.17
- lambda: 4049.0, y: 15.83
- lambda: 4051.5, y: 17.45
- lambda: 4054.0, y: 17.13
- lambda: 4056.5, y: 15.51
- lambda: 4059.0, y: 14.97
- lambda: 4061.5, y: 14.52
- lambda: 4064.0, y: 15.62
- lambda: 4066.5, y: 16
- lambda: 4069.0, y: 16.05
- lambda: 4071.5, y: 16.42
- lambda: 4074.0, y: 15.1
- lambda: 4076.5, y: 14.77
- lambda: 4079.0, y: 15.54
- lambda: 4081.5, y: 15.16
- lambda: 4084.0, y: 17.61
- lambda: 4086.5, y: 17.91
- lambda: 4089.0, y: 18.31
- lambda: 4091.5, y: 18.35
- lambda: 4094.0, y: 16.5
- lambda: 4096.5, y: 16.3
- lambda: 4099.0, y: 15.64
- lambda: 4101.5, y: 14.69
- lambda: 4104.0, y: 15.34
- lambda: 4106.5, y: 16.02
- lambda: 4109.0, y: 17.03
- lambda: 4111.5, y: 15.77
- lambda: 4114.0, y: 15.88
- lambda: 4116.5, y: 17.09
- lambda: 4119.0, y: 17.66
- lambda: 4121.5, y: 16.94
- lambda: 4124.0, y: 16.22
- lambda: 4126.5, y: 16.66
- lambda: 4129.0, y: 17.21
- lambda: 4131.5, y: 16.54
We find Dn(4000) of 1.94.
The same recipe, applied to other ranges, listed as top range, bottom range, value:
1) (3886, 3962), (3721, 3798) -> 1.19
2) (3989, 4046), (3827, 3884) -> 2.38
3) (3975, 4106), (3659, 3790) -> 1.97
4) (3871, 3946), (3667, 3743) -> 1.09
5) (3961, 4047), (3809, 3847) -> 2.23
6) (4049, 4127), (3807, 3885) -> 2.35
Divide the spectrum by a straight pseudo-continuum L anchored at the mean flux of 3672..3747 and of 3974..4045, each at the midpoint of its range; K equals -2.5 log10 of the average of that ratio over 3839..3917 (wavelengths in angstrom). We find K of 0.38 mag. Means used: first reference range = 9.35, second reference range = 16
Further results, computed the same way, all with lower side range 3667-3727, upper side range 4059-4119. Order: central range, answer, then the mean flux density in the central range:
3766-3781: 0.07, 10.5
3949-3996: 0.23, 11.6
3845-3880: 0.47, 8.23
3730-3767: 0.30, 8.24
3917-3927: 0.32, 10.1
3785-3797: 0.23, 9.34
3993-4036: -0.12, 16.7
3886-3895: 0.33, 9.68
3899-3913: 0.18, 11.3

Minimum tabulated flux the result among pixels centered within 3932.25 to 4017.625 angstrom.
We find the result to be 4.78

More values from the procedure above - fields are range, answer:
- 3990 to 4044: 15.2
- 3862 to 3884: 8.047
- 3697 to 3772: 6.717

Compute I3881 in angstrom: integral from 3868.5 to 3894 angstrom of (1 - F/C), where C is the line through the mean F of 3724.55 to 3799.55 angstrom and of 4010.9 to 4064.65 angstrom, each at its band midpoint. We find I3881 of 7.2 angstrom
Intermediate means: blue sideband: 9.06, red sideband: 16.7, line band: 8.86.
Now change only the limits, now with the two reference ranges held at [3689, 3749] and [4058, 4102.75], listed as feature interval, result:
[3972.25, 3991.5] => 1.4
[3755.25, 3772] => 1.0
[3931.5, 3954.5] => 8.2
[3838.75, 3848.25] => 3.6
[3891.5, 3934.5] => 8.5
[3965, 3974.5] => 4.6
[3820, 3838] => 7.7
